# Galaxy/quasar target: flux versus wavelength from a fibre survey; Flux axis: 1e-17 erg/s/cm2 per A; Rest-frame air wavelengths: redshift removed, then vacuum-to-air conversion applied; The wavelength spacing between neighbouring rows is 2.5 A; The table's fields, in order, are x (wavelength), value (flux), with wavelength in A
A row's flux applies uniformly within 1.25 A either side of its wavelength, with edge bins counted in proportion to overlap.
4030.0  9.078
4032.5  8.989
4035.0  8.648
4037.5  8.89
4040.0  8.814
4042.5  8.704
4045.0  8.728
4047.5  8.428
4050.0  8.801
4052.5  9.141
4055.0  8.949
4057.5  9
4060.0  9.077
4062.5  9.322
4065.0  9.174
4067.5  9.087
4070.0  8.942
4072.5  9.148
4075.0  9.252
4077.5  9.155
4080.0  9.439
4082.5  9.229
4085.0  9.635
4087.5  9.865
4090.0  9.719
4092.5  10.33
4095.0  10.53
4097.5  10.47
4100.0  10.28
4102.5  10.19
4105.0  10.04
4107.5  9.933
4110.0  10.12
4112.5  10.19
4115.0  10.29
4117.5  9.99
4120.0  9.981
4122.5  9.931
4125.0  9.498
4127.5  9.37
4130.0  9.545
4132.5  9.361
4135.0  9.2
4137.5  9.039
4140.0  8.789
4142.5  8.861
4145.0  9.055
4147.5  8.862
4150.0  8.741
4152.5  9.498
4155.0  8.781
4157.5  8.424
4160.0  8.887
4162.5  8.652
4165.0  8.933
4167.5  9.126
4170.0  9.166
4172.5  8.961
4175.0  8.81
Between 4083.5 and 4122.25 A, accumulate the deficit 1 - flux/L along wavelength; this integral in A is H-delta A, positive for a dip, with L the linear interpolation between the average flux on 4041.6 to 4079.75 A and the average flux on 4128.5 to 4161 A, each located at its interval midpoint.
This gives -4.7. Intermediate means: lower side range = 9.01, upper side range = 9.01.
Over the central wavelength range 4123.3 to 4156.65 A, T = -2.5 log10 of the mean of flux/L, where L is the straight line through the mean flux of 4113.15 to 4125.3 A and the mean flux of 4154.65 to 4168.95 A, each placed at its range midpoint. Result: 0.03 mag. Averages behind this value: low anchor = 9.98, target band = 9.13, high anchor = 8.81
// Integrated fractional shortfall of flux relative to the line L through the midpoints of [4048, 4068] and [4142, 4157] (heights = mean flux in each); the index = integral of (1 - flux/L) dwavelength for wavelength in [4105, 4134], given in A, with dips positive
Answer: -2.79 A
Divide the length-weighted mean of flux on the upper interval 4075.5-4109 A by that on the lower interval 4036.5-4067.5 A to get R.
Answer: 1.1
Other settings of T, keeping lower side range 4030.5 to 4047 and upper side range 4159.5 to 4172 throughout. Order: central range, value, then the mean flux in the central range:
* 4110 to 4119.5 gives -0.14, 10.1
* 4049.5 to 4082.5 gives -0.04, 9.13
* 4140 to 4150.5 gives 0.01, 8.88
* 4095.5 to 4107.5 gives -0.15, 10.2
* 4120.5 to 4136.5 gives -0.07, 9.5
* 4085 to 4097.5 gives -0.14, 10.1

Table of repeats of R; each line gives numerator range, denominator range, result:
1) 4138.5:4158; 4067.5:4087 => 0.96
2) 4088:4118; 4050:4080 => 1.12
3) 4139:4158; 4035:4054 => 1.01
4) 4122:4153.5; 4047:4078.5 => 1.02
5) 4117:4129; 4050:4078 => 1.07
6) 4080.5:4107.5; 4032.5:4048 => 1.15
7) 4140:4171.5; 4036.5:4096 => 0.97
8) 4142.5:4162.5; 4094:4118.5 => 0.87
